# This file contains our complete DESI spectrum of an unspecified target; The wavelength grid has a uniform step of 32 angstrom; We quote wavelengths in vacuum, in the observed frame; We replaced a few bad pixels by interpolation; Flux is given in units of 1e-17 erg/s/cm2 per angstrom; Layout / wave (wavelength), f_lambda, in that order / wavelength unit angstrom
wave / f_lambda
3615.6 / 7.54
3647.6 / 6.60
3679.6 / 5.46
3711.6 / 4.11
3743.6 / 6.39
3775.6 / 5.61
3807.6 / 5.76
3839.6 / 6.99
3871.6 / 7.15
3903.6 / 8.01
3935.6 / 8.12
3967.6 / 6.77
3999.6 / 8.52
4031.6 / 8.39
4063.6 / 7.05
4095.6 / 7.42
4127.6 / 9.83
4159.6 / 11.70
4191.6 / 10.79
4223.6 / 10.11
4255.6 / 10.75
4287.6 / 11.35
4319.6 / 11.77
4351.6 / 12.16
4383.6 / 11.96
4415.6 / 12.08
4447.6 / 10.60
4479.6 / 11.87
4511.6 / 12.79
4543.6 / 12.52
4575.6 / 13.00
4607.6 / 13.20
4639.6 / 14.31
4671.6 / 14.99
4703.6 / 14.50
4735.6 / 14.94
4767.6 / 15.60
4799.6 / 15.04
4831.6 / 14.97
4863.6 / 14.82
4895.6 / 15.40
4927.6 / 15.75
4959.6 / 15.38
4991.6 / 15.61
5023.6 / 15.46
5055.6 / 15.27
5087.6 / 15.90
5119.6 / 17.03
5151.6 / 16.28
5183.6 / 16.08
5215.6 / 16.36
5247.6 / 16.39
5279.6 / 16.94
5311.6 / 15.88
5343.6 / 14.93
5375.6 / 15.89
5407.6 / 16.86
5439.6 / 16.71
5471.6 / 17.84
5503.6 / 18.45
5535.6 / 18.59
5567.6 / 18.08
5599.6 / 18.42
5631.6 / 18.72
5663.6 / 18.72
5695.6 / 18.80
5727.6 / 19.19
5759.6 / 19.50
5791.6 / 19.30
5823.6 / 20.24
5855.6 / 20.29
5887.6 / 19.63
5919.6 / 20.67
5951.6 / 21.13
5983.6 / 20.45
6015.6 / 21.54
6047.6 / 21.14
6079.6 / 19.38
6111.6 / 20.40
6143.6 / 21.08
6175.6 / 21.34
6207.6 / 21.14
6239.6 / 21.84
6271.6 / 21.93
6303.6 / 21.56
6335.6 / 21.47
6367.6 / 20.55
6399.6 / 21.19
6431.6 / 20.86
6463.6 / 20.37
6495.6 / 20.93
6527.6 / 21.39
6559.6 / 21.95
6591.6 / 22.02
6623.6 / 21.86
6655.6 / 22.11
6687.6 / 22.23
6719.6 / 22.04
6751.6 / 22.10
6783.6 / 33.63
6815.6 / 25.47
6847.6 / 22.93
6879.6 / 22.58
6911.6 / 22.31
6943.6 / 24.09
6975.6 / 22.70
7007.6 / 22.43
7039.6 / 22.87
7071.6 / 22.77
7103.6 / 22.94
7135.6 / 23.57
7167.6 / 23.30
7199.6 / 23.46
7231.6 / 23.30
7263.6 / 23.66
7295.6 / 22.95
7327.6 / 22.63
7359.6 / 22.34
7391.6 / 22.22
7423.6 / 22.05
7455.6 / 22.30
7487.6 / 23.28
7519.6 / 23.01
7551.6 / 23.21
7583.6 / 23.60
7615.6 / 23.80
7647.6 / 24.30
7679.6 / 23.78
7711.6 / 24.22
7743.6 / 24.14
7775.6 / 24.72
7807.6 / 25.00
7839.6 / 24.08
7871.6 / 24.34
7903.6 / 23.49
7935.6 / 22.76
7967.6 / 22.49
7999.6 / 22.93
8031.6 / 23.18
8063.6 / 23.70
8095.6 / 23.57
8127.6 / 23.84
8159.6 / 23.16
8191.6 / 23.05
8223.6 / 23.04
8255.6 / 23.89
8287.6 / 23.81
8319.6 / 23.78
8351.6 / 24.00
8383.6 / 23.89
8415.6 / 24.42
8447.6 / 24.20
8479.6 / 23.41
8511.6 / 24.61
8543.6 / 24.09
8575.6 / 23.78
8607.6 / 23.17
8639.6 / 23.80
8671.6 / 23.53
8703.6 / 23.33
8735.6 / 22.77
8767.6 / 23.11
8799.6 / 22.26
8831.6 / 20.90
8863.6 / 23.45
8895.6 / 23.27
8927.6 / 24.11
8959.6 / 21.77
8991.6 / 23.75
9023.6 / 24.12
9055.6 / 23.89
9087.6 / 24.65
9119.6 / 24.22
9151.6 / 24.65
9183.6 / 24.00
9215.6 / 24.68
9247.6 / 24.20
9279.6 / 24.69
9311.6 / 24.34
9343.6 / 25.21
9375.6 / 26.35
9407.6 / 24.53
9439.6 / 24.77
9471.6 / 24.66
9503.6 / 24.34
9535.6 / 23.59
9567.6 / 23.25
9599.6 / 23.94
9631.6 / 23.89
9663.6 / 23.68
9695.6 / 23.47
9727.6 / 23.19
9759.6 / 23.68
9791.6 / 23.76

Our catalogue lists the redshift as 0.034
